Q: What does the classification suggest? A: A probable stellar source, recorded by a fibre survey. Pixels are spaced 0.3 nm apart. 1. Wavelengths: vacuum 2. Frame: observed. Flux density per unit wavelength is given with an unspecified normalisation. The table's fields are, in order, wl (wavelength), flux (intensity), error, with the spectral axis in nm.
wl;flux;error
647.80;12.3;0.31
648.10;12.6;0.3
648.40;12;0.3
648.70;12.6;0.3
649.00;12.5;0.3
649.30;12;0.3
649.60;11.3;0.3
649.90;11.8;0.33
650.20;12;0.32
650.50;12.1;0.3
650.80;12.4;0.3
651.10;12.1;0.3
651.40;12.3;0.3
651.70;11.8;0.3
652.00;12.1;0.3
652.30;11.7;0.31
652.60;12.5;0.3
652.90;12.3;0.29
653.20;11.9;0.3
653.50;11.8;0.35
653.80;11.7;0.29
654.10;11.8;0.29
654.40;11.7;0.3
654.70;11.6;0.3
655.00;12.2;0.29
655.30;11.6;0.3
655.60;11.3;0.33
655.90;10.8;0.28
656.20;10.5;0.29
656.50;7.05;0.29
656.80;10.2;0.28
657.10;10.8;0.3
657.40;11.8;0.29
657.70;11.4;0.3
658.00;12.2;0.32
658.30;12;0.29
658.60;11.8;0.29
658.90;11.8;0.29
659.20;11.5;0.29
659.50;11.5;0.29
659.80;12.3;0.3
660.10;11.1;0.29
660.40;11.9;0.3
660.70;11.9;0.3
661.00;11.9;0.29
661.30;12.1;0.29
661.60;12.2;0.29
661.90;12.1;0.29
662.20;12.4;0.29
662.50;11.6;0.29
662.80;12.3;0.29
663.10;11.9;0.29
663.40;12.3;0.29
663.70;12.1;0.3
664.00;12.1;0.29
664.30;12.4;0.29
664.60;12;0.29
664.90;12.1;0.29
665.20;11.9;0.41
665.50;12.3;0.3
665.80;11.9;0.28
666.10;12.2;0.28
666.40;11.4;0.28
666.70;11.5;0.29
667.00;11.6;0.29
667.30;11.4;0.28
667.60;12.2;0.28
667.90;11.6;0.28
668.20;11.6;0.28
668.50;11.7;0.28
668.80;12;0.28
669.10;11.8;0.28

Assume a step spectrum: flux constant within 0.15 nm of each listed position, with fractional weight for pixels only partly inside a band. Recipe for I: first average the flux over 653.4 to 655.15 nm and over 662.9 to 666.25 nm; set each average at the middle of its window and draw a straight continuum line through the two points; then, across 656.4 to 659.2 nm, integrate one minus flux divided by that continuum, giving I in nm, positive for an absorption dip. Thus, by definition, 0.19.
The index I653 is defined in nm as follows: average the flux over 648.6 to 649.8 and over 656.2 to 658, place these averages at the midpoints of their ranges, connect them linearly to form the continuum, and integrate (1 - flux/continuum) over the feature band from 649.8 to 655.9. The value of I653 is -0.32 nm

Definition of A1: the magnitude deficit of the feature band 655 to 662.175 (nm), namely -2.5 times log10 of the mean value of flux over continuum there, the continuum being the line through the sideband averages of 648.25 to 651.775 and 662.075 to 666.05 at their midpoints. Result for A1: 0.06 mag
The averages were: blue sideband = 12.1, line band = 11.4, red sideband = 12.1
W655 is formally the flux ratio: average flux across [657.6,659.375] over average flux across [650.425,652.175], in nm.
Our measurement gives 1.0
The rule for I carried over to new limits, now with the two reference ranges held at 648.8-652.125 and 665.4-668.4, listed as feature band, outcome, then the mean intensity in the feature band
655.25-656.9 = 0.247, 10.2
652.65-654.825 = 0.023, 11.9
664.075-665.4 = -0.035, 12.1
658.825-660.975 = 0.029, 11.7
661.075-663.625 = -0.058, 12.1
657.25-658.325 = 0.008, 11.8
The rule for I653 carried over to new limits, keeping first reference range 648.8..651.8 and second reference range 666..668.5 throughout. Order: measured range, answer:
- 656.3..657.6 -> 0.20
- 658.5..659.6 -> 0.02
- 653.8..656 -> 0.06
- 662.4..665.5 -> -0.09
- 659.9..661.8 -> -0.01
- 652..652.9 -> -0.01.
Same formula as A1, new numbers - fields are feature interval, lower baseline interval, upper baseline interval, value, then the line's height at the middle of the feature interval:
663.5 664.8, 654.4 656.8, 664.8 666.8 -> -0.04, 11.7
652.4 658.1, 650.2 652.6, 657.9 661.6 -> 0.06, 12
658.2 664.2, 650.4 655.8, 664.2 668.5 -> -0.01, 11.9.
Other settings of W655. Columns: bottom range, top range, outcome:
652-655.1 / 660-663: 1.00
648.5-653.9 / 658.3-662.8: 0.99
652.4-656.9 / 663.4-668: 1.06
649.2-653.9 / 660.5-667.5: 1.00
